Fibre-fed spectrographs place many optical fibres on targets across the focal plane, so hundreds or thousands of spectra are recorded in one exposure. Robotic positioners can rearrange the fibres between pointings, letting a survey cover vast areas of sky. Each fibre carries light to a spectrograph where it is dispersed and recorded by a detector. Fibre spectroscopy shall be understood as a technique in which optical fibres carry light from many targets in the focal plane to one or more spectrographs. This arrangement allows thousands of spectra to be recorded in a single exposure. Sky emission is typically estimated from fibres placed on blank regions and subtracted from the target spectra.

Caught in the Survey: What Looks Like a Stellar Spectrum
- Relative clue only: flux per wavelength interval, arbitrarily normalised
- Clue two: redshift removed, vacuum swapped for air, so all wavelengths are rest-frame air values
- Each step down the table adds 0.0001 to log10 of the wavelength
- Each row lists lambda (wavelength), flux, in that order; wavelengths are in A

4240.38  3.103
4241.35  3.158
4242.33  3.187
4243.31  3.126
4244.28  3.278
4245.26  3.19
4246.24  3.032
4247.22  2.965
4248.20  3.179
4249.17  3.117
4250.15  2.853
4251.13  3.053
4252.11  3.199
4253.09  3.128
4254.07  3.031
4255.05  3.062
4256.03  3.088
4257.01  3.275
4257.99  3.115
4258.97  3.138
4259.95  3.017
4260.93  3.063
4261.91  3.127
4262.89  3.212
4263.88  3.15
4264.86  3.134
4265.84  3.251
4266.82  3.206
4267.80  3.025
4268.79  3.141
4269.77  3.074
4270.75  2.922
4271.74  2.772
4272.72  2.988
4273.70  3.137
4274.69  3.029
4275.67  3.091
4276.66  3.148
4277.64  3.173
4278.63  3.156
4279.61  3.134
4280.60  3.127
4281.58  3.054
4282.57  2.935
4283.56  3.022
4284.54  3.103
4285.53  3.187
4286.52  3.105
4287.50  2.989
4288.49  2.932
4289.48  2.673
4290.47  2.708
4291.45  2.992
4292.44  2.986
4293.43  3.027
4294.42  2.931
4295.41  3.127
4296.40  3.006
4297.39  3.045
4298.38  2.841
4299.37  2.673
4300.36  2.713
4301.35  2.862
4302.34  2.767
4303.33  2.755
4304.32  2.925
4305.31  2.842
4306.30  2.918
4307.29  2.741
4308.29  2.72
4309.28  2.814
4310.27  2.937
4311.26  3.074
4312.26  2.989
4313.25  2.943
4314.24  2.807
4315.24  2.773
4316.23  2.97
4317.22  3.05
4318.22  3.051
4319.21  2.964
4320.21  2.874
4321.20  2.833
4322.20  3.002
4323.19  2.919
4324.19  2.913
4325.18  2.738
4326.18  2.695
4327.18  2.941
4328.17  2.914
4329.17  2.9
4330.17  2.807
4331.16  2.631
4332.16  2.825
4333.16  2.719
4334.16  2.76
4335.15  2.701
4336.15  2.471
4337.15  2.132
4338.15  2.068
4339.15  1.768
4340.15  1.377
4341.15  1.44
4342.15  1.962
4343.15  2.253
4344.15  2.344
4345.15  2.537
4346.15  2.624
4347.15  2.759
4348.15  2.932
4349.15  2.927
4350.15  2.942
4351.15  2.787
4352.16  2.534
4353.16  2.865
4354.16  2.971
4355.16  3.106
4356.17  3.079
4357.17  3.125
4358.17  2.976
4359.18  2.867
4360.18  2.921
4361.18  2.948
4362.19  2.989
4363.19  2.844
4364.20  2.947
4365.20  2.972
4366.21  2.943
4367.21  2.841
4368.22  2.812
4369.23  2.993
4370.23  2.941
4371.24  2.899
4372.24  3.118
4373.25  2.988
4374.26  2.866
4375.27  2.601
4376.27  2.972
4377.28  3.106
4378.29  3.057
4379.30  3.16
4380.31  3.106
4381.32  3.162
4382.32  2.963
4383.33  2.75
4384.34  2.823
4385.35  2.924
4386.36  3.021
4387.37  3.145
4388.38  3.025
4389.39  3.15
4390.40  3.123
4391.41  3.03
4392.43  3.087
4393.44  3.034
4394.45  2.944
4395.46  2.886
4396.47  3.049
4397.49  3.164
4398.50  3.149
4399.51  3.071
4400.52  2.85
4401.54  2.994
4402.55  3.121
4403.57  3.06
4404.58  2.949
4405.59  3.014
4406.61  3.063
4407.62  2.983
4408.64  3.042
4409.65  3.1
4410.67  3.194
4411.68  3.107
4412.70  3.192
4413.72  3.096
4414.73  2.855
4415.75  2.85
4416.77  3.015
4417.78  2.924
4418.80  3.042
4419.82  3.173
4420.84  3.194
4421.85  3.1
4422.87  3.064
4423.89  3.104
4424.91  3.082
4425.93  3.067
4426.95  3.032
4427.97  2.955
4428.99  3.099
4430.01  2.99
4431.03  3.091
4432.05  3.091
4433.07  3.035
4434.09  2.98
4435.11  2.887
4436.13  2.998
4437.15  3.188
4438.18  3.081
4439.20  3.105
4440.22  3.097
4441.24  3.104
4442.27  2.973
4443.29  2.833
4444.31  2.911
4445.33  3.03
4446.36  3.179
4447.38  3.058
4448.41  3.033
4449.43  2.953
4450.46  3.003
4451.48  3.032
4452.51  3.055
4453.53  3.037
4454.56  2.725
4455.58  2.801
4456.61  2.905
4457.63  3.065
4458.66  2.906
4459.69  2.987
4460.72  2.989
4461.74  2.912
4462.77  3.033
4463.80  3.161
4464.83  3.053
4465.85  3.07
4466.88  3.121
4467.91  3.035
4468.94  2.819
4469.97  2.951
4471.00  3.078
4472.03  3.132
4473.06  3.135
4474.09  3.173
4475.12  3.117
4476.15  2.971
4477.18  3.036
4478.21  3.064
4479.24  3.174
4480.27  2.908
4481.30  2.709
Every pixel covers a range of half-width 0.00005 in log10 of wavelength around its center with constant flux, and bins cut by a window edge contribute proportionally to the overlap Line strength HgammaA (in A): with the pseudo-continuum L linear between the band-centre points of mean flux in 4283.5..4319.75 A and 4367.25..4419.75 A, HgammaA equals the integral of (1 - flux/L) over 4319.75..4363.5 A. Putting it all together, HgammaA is 4.19 A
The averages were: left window 2.92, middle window 2.68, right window 3.01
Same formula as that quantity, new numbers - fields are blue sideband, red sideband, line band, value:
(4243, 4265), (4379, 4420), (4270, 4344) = 6.5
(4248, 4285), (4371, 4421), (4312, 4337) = 1.8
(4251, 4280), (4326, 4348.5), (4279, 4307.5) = -0.9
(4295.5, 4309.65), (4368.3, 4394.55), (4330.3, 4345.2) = 3.3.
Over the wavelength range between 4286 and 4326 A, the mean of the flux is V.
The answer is 2.9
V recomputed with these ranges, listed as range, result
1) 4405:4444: 3.05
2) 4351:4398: 2.97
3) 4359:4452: 3.02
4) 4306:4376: 2.76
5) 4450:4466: 2.98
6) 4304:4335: 2.87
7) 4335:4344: 2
